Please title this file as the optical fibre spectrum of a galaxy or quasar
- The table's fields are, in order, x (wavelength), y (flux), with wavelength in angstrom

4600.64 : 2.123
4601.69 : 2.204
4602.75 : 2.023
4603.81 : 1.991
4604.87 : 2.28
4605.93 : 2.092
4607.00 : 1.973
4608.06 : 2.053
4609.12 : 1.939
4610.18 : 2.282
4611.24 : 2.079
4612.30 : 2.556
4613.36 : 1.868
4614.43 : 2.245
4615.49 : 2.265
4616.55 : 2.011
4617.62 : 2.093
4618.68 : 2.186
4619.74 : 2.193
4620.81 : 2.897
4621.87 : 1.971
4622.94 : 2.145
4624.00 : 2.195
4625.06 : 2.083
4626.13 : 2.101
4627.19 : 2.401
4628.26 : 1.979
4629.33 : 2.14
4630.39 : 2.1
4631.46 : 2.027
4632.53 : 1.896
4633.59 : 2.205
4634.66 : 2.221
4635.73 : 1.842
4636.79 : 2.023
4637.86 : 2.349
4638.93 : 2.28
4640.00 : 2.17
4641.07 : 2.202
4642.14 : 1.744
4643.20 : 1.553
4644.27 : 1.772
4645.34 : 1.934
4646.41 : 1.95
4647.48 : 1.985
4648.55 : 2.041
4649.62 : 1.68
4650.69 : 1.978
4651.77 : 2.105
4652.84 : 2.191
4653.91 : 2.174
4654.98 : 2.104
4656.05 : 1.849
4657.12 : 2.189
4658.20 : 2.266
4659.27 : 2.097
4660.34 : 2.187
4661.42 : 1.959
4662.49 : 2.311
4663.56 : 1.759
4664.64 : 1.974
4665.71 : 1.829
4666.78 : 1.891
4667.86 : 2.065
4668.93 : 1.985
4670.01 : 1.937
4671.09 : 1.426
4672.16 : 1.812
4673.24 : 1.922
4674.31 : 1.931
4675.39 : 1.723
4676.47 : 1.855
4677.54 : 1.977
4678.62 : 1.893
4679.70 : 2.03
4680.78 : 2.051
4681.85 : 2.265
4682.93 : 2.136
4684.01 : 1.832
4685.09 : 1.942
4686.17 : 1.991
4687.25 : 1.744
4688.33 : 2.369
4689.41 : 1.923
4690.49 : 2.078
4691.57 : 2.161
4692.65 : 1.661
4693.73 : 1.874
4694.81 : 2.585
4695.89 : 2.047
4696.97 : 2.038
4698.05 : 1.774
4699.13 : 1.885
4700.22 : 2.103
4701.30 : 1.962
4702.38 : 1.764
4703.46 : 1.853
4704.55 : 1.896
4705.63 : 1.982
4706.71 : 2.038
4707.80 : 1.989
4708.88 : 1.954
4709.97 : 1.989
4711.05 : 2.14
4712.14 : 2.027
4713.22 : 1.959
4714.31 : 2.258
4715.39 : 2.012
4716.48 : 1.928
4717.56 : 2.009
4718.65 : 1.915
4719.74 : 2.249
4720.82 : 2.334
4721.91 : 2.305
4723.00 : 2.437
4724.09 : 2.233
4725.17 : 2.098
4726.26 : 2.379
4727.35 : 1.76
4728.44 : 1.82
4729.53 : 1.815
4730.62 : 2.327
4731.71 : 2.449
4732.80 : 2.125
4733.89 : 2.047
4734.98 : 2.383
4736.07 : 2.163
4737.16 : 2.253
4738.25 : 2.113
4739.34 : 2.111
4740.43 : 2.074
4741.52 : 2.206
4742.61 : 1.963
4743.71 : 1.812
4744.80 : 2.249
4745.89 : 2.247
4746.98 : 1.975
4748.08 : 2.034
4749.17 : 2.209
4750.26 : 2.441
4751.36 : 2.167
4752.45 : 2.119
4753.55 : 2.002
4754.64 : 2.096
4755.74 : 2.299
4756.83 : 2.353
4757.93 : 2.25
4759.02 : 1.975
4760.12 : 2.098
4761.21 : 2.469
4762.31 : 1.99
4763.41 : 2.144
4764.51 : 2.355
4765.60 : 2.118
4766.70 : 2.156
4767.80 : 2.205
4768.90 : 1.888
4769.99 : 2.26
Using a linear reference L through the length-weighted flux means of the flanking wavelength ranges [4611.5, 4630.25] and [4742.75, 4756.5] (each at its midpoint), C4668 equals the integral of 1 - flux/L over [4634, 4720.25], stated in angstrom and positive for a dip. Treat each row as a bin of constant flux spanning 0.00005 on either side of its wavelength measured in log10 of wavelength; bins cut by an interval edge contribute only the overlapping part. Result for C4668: 6.9 angstrom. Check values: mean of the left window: 2.19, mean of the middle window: 1.99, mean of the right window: 2.14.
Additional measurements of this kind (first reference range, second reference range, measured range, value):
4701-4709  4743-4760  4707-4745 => -1.57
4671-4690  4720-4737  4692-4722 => 0.89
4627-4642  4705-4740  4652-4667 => 0.38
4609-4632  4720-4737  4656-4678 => 2.28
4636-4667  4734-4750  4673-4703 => 1.19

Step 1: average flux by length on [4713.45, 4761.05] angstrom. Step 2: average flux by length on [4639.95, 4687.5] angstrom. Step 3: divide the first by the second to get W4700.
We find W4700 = 1.09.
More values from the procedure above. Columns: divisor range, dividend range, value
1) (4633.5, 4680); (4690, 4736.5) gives 1.04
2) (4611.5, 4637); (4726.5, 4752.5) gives 0.99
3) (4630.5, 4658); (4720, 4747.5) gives 1.06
